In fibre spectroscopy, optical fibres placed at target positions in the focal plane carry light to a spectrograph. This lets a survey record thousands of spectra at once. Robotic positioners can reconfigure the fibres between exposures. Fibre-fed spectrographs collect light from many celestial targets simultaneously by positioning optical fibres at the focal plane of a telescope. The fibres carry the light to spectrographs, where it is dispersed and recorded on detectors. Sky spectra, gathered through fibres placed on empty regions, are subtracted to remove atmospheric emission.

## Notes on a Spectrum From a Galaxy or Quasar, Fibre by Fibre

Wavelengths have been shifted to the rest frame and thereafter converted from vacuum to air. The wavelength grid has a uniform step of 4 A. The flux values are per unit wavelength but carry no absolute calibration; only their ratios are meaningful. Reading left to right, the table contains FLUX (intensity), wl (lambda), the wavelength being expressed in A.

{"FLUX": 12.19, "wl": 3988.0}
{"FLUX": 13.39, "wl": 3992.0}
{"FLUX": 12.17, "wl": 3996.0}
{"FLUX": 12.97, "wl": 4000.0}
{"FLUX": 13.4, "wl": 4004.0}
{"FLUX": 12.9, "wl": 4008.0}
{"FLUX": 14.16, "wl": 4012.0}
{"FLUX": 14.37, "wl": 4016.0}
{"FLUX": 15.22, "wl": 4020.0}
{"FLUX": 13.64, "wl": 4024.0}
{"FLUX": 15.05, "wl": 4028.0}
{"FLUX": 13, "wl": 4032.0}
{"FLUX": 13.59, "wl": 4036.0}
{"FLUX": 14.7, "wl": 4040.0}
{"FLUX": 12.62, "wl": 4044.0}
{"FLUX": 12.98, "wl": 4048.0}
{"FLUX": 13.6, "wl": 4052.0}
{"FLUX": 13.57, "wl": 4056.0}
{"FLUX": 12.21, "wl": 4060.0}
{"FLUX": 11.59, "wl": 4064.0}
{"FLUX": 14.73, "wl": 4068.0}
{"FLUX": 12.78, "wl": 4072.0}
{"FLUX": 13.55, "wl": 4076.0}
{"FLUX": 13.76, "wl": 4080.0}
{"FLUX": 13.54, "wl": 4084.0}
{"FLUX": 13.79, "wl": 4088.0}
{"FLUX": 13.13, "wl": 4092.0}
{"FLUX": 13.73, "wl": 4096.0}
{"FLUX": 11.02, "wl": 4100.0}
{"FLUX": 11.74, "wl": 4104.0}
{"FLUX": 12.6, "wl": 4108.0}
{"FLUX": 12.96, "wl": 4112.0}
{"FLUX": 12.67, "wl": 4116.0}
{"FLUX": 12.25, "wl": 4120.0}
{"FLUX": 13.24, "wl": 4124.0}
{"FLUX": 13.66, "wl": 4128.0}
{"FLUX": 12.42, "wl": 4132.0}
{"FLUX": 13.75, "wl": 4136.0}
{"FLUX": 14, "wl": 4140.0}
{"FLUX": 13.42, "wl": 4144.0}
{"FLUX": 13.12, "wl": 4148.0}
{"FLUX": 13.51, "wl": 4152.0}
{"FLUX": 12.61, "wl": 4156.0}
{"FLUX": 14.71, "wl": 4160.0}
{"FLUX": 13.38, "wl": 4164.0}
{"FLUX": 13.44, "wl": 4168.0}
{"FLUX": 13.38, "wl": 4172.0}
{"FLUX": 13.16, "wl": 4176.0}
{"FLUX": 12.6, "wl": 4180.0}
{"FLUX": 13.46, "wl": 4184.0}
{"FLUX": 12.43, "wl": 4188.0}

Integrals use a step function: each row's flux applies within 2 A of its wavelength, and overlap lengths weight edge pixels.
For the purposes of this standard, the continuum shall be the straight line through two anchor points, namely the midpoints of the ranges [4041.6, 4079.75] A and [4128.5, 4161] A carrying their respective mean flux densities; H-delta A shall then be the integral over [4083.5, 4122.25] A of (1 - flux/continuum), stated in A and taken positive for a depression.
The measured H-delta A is 1.6 A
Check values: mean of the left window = 13.1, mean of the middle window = 12.7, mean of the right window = 13.4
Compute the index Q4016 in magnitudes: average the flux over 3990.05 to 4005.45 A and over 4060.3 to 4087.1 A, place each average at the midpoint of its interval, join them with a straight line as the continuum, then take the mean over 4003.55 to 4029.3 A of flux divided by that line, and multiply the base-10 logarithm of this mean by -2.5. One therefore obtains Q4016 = -0.09 mag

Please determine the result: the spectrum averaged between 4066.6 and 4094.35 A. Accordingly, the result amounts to 13.6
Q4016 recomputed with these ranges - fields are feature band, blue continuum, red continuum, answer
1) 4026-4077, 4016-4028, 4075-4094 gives 0.05 mag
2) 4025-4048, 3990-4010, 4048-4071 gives -0.05 mag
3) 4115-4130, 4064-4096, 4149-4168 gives 0.04 mag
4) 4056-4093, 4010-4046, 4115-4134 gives 0.02 mag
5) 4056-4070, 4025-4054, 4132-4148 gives 0.05 mag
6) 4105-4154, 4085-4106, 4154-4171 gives 0.00 mag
